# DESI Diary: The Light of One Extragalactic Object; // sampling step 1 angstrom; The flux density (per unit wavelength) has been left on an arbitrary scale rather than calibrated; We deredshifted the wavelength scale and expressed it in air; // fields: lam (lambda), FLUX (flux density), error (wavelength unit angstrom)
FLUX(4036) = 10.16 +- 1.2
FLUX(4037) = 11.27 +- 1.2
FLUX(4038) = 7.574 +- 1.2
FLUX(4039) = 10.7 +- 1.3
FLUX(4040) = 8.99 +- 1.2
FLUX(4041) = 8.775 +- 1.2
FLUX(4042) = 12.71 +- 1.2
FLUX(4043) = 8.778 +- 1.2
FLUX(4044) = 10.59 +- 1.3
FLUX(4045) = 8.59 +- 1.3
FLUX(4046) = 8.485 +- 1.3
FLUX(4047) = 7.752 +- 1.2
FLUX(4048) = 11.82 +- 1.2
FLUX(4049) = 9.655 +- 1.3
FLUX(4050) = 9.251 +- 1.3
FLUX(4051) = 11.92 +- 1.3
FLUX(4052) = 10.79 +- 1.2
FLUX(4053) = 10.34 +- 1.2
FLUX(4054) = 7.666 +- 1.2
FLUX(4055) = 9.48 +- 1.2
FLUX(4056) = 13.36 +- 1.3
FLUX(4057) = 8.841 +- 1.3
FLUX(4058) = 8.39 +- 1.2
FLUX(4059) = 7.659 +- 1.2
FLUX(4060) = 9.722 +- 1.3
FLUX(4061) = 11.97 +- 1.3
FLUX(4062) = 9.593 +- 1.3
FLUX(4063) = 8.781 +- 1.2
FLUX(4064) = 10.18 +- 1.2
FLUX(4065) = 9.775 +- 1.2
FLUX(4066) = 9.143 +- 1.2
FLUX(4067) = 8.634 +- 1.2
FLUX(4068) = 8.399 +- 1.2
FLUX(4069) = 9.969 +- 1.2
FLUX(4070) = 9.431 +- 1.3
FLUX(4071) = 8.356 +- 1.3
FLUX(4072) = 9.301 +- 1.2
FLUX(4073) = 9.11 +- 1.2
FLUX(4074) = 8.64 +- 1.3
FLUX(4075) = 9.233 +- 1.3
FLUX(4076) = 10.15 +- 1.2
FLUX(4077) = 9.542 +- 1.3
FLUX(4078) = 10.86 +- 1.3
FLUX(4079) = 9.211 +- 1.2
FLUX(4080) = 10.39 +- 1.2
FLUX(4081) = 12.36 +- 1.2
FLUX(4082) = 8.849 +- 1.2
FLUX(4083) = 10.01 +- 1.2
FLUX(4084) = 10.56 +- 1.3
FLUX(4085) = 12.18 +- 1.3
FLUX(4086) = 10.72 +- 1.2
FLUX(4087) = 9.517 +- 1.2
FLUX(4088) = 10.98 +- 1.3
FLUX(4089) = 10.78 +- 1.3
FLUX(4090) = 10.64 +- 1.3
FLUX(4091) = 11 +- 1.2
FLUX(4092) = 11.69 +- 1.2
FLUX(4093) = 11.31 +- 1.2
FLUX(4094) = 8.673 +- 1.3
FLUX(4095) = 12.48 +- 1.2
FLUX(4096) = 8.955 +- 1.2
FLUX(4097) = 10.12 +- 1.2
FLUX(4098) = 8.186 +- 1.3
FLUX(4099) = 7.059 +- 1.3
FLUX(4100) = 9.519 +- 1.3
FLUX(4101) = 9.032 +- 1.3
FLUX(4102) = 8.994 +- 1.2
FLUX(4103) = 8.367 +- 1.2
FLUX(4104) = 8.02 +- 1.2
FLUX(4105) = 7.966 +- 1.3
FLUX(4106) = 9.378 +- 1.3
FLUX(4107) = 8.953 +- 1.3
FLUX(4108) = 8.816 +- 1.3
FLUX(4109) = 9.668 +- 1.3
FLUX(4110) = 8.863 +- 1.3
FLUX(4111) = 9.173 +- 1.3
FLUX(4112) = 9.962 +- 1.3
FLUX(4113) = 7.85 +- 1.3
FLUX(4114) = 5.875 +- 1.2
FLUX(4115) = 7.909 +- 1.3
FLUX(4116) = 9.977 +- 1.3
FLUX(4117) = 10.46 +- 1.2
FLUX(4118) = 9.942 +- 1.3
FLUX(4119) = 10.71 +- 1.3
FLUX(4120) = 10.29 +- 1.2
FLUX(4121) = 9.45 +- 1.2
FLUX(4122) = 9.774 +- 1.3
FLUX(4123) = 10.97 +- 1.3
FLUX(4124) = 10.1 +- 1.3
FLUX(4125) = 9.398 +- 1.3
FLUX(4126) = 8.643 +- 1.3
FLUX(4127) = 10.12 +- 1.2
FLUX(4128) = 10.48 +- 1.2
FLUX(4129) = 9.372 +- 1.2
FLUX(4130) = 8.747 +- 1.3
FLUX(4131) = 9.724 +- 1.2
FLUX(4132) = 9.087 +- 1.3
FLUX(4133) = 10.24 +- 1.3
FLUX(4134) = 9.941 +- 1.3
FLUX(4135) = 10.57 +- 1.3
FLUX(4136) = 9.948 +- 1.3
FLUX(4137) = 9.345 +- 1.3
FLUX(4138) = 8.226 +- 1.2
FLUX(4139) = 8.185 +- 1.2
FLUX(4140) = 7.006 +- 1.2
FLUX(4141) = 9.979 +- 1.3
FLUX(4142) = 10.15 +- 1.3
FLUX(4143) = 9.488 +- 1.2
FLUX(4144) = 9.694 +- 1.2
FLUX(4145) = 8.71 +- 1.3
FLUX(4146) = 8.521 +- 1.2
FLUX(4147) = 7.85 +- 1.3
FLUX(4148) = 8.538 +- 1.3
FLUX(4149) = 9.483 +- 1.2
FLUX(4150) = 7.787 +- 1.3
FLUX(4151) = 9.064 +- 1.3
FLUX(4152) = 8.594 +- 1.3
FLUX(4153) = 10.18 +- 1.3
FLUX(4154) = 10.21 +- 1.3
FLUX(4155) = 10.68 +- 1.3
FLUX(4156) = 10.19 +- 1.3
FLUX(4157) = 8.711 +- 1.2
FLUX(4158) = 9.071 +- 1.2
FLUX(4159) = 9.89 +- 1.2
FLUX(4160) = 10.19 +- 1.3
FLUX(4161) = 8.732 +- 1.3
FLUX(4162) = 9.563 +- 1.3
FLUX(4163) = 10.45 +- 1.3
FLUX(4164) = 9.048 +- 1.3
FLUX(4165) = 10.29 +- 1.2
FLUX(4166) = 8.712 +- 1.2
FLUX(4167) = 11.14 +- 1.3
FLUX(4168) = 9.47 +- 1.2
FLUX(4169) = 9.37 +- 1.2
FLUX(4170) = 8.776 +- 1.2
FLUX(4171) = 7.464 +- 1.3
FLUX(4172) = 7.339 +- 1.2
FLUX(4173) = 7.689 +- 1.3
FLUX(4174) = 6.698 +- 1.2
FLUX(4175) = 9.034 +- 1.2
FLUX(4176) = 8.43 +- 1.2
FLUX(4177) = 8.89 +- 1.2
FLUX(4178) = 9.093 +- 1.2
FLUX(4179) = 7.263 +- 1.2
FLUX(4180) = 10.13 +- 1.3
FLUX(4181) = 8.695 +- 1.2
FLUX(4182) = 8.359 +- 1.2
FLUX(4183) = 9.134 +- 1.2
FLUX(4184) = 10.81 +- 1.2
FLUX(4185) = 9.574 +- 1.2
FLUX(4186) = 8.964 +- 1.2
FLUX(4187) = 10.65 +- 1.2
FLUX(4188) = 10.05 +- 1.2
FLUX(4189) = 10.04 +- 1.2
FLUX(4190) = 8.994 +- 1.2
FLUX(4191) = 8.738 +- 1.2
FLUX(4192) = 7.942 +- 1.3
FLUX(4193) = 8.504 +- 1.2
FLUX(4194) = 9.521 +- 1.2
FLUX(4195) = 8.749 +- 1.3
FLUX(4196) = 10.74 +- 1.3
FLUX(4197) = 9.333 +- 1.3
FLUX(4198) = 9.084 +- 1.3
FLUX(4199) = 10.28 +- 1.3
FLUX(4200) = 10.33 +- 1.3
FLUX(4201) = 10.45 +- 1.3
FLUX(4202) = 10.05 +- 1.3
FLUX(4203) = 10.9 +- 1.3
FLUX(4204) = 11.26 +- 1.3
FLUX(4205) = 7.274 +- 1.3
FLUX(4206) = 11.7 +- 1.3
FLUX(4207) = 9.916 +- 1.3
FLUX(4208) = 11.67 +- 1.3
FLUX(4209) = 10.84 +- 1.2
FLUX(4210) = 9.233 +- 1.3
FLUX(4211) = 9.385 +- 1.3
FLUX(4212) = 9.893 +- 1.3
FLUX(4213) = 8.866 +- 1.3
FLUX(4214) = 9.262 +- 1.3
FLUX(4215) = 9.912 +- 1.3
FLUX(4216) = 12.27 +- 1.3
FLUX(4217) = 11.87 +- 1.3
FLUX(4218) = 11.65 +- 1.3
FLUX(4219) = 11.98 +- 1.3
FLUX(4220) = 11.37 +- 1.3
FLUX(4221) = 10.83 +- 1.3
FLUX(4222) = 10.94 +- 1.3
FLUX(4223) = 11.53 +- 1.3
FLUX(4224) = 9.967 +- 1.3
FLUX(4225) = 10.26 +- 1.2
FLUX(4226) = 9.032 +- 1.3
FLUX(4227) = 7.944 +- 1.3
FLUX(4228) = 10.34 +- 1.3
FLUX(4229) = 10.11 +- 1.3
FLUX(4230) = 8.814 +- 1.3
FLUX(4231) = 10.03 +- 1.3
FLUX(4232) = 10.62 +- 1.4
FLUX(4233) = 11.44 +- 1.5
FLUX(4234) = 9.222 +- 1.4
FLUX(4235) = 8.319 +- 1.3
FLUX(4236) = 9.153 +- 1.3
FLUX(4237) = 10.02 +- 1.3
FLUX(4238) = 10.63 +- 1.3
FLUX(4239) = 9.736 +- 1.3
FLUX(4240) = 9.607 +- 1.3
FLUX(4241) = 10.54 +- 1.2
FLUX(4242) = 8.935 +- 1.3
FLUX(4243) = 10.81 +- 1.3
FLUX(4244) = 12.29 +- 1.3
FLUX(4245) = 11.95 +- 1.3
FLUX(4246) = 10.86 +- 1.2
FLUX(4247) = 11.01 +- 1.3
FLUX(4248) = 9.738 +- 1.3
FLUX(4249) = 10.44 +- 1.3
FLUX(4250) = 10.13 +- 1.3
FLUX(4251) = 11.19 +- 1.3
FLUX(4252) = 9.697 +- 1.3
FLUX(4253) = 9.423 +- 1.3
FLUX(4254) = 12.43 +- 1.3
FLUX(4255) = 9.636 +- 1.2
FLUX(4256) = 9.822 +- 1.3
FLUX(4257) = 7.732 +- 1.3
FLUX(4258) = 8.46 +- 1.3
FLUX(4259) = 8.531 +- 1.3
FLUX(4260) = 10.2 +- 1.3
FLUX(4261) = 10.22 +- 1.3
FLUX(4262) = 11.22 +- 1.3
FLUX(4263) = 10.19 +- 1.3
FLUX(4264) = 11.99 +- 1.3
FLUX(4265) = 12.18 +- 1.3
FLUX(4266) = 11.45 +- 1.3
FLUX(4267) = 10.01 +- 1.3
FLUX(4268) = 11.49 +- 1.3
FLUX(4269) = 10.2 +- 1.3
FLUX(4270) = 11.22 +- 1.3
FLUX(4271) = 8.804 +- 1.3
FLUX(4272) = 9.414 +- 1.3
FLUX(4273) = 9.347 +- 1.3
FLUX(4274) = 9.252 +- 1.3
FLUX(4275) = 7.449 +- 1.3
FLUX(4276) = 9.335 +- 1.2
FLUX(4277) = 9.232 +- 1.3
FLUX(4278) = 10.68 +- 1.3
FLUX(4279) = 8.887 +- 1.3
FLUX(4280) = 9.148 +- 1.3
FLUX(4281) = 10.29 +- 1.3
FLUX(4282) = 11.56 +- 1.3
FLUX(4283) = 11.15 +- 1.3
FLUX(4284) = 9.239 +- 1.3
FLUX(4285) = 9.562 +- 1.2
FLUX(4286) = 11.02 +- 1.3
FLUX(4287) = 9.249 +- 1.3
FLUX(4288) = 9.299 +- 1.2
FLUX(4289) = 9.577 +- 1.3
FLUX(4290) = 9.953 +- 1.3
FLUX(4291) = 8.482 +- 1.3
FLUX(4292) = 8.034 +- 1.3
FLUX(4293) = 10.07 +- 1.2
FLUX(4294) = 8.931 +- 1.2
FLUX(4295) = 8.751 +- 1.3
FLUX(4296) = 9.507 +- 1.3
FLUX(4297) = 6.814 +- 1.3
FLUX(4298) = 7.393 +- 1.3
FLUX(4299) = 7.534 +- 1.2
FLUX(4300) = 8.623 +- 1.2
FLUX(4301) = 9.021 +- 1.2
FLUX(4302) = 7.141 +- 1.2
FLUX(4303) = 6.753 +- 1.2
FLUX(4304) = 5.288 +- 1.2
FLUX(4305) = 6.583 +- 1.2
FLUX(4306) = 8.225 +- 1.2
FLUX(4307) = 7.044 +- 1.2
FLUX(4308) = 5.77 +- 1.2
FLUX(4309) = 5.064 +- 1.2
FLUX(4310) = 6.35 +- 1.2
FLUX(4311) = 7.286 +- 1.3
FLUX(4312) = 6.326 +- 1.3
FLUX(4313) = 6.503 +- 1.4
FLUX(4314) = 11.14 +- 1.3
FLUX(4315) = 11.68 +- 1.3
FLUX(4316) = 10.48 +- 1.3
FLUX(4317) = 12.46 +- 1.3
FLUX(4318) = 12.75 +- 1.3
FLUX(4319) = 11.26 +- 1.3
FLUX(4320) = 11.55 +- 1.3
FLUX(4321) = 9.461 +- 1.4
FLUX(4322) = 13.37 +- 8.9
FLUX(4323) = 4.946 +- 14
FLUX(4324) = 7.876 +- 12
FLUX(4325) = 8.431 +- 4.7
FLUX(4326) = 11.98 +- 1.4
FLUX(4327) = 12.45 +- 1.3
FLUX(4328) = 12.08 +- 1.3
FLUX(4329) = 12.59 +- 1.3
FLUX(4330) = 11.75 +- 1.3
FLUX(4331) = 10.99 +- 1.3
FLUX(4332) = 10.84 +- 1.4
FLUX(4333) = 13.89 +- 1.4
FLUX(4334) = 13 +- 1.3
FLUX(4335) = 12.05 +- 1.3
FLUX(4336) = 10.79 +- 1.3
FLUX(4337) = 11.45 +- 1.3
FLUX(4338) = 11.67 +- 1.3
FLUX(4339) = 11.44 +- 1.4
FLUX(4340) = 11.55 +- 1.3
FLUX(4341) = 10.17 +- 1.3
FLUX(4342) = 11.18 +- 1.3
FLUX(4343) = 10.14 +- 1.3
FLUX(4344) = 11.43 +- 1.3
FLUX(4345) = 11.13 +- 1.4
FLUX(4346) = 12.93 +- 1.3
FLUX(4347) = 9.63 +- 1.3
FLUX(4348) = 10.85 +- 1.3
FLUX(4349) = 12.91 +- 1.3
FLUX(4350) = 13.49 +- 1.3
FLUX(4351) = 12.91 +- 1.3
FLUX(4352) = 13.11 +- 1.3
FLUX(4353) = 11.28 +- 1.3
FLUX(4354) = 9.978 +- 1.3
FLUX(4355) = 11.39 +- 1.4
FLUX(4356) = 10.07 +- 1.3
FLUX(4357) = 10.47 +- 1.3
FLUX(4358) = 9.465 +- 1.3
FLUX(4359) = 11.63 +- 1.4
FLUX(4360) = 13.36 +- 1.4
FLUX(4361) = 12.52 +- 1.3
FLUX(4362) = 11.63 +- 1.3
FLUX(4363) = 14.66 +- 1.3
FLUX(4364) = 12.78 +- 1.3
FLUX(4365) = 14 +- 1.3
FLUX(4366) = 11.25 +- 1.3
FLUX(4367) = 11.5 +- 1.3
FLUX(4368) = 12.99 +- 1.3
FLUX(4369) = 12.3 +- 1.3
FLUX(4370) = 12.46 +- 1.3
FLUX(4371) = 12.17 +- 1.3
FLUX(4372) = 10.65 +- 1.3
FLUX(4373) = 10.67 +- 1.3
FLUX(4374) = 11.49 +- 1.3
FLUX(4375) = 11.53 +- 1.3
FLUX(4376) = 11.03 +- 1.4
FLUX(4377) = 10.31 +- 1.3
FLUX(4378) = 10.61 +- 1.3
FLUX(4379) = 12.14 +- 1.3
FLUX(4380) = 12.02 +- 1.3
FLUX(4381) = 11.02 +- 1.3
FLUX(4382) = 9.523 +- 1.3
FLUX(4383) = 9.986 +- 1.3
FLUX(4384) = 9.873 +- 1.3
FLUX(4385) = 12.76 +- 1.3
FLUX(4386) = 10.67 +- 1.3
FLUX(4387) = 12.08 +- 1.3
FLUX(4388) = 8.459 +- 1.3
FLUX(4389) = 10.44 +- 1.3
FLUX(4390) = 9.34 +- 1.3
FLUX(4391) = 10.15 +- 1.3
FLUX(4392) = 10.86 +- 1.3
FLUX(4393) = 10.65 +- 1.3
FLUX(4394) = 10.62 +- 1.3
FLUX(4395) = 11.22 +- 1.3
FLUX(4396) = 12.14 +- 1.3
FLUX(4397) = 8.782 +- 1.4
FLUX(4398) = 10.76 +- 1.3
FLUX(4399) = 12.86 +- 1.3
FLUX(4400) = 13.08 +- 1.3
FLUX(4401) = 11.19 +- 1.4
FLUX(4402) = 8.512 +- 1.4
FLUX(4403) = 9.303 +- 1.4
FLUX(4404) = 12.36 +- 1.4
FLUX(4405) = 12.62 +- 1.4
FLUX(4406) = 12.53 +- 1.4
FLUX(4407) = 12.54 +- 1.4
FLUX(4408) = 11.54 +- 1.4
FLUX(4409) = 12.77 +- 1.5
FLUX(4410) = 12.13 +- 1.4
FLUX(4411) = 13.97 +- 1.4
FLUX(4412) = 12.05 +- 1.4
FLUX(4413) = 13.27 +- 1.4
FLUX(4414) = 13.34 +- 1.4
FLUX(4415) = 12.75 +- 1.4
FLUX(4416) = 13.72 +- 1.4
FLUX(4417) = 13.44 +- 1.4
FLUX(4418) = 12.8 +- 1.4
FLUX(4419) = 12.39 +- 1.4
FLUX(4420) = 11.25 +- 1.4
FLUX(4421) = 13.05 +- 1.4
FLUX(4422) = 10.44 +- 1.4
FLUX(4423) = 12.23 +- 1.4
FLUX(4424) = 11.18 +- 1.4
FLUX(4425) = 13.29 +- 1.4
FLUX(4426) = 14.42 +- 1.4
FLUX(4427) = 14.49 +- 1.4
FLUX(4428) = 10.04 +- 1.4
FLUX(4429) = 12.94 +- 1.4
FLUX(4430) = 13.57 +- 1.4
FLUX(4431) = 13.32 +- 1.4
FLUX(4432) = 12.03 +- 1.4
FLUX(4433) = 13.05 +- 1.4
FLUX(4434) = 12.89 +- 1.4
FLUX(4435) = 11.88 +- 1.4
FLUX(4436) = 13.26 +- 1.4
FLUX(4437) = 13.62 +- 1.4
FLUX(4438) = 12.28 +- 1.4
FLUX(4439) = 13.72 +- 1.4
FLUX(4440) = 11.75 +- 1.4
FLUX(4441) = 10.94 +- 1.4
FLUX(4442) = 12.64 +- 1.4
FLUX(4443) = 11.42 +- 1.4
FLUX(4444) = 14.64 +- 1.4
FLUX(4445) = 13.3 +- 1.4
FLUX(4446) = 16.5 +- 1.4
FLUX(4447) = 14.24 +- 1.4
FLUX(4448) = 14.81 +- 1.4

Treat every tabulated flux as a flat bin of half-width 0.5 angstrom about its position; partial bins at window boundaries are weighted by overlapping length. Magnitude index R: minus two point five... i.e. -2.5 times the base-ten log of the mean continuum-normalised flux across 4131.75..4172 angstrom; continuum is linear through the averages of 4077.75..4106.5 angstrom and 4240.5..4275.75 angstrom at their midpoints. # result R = 0.083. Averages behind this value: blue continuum 9.92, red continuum 10.2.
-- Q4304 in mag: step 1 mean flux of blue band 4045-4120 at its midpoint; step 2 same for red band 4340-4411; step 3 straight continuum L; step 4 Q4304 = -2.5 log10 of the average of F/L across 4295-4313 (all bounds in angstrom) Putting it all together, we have 0.47 mag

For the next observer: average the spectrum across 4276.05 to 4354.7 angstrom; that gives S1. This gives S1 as 9.94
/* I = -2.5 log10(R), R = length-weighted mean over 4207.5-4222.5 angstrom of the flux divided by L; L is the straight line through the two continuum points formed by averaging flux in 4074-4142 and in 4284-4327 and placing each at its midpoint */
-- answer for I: -0.16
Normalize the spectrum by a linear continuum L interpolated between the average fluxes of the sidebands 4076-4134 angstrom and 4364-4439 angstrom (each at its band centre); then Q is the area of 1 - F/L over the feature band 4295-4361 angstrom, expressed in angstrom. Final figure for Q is 6.9 angstrom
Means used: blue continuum 9.69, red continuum 11.8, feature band 10.1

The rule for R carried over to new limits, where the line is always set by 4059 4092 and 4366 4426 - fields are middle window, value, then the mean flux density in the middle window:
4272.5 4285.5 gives 0.14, 9.63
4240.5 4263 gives 0.06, 10.2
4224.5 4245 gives 0.08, 9.94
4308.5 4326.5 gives 0.19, 9.38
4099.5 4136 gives 0.09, 9.35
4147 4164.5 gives 0.11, 9.39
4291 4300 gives 0.30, 8.4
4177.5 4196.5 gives 0.14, 9.26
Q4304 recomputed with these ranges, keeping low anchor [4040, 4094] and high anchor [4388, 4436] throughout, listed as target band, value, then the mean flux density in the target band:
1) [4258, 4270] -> 0.05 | 10.6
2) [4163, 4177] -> 0.19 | 8.79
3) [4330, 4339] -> -0.03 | 11.8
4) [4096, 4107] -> 0.16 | 8.69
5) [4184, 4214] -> 0.10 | 9.77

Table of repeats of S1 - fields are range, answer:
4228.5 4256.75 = 10.2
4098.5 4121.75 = 8.98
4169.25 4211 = 9.33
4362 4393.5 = 11.3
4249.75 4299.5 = 9.71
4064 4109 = 9.67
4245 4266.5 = 10.3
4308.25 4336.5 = 10.3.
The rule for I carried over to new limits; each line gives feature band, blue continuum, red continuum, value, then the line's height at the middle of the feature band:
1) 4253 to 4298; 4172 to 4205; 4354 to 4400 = 0.048 mag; 10.2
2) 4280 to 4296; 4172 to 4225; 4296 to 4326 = -0.109 mag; 8.73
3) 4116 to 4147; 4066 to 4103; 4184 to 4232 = 0.039 mag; 9.91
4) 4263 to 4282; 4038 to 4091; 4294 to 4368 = 0.019 mag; 10.2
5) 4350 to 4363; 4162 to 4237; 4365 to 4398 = -0.081 mag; 10.8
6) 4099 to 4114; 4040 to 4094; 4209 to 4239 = 0.144 mag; 9.97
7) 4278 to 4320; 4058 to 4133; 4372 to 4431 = 0.233 mag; 11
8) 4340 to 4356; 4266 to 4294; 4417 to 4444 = -0.044 mag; 11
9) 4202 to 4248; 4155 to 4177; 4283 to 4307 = -0.169 mag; 8.82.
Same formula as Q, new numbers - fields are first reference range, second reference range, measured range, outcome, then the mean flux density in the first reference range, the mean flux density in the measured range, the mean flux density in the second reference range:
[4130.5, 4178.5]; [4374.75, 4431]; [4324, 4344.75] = -0.8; 9.15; 11.4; 11.7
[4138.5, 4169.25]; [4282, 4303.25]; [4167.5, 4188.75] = 0.9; 9.32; 8.87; 8.95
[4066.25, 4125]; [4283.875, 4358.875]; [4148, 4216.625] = 2.0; 9.61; 9.45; 9.96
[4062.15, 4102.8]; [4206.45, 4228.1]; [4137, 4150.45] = 1.8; 9.81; 8.77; 10.4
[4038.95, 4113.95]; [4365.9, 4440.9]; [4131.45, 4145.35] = 1.0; 9.65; 9.33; 11.8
